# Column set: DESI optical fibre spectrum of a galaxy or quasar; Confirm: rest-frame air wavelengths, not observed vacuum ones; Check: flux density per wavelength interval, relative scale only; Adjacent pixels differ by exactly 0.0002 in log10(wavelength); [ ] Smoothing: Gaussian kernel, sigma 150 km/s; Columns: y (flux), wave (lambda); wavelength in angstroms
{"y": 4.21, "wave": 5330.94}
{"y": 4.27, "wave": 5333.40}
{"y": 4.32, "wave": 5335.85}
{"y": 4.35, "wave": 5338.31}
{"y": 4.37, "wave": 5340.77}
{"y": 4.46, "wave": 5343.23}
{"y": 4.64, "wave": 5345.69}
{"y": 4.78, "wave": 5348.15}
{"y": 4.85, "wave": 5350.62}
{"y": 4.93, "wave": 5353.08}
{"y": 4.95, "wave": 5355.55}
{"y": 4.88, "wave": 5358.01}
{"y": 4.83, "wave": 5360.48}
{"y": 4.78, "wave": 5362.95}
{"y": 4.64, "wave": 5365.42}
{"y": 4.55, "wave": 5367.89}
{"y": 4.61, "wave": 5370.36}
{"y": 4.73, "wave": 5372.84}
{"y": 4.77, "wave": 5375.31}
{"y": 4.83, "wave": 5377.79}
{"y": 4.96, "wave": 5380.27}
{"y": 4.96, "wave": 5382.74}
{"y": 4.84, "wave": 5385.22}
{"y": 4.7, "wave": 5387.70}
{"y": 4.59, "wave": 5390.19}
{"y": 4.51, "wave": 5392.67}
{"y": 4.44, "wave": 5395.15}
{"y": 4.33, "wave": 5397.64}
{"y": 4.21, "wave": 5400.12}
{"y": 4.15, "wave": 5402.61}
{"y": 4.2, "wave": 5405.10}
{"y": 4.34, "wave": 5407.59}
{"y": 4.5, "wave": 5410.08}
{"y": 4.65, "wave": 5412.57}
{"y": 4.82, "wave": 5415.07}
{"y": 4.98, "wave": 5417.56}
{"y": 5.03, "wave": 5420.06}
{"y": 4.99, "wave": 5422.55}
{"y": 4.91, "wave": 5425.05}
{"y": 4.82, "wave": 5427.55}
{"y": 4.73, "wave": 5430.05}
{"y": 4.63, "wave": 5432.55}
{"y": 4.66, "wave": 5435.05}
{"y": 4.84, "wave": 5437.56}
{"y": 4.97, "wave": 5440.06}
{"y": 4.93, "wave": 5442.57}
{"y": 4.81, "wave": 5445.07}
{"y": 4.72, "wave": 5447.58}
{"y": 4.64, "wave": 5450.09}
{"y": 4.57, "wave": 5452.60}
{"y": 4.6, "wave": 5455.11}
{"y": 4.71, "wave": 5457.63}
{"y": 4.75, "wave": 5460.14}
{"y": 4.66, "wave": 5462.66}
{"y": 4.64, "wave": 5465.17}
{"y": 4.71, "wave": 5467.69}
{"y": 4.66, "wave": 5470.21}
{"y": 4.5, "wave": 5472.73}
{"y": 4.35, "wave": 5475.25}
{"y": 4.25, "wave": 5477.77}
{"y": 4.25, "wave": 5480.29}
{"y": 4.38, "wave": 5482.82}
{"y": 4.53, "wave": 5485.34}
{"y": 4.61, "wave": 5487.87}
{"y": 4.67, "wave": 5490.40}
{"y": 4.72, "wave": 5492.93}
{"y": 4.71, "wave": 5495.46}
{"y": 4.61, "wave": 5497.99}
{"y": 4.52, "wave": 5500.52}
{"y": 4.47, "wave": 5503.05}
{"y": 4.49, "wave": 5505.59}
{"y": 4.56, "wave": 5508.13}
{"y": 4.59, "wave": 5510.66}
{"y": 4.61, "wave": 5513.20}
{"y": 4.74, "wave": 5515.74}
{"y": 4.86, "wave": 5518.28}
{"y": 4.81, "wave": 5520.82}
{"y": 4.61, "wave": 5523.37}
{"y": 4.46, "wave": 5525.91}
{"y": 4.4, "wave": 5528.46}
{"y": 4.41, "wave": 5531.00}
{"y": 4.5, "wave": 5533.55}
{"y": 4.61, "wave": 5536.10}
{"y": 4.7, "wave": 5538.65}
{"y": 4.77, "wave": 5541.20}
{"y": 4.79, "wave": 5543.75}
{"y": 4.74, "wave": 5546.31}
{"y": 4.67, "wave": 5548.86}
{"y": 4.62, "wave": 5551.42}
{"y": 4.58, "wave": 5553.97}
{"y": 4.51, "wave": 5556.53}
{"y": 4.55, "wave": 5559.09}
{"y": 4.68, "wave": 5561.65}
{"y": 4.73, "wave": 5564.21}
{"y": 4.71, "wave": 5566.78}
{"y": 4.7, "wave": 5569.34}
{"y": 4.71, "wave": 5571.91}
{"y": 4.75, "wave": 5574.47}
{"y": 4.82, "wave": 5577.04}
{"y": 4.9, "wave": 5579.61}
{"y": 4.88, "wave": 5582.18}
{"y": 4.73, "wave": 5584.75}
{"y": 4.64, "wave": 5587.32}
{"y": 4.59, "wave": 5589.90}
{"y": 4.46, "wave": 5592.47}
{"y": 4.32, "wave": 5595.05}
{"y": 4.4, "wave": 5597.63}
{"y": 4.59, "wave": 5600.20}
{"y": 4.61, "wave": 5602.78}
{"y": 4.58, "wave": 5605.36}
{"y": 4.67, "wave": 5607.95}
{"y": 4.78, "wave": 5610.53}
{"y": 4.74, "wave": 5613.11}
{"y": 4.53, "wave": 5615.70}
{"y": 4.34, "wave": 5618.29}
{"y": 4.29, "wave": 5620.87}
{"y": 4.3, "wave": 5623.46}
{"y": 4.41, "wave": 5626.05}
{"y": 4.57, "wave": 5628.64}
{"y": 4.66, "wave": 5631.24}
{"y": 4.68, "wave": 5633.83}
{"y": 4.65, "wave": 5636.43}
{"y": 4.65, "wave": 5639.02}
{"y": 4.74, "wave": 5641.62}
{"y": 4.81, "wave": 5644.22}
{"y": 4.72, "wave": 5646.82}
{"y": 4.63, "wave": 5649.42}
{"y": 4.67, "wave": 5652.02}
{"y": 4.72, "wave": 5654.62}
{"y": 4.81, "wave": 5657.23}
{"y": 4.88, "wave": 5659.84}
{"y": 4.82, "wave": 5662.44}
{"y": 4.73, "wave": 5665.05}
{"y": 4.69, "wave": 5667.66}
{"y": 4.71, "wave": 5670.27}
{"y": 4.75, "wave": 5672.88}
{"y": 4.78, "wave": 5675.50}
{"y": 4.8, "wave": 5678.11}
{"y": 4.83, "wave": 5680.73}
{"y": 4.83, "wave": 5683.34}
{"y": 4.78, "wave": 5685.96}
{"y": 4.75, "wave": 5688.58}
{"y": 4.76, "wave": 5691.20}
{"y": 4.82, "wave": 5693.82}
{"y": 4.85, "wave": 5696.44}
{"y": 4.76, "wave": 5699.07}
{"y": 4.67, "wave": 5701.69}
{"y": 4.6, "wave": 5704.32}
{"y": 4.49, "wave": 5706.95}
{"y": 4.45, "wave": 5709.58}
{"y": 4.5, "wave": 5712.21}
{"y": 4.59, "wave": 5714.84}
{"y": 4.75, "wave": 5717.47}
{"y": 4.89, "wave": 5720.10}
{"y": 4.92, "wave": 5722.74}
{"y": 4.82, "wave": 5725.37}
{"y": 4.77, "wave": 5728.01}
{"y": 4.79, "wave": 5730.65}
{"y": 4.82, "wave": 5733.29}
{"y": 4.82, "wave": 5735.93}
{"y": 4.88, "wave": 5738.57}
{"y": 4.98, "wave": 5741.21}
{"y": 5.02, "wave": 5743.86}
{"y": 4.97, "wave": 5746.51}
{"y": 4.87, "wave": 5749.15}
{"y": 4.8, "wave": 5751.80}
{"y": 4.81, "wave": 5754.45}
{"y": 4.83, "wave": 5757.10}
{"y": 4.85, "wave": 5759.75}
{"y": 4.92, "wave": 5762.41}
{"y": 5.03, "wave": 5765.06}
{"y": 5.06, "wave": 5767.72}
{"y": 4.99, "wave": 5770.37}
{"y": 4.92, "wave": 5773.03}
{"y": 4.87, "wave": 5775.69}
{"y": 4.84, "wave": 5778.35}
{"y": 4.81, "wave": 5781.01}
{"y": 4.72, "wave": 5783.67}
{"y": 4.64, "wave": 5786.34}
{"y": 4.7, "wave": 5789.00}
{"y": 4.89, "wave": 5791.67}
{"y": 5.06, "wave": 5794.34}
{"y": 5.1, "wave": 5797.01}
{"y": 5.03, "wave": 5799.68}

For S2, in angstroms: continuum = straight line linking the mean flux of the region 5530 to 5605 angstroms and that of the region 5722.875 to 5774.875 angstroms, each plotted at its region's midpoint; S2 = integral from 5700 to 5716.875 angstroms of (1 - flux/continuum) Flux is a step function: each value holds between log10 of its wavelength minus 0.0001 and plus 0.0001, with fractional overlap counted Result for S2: 1.0 angstroms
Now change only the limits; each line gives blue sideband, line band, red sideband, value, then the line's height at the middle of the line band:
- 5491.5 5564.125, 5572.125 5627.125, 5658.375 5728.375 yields 1.0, 4.67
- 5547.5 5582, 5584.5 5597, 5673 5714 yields 0.5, 4.7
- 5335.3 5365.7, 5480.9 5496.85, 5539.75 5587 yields 0.4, 4.7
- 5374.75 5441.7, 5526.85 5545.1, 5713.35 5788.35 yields 0.6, 4.75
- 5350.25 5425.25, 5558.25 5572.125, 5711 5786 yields 0.2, 4.77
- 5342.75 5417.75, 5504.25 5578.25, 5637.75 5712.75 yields 0.8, 4.69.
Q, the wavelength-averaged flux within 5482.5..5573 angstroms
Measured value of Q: 4.62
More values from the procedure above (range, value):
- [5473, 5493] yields 4.46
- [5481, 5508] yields 4.56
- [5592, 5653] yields 4.58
